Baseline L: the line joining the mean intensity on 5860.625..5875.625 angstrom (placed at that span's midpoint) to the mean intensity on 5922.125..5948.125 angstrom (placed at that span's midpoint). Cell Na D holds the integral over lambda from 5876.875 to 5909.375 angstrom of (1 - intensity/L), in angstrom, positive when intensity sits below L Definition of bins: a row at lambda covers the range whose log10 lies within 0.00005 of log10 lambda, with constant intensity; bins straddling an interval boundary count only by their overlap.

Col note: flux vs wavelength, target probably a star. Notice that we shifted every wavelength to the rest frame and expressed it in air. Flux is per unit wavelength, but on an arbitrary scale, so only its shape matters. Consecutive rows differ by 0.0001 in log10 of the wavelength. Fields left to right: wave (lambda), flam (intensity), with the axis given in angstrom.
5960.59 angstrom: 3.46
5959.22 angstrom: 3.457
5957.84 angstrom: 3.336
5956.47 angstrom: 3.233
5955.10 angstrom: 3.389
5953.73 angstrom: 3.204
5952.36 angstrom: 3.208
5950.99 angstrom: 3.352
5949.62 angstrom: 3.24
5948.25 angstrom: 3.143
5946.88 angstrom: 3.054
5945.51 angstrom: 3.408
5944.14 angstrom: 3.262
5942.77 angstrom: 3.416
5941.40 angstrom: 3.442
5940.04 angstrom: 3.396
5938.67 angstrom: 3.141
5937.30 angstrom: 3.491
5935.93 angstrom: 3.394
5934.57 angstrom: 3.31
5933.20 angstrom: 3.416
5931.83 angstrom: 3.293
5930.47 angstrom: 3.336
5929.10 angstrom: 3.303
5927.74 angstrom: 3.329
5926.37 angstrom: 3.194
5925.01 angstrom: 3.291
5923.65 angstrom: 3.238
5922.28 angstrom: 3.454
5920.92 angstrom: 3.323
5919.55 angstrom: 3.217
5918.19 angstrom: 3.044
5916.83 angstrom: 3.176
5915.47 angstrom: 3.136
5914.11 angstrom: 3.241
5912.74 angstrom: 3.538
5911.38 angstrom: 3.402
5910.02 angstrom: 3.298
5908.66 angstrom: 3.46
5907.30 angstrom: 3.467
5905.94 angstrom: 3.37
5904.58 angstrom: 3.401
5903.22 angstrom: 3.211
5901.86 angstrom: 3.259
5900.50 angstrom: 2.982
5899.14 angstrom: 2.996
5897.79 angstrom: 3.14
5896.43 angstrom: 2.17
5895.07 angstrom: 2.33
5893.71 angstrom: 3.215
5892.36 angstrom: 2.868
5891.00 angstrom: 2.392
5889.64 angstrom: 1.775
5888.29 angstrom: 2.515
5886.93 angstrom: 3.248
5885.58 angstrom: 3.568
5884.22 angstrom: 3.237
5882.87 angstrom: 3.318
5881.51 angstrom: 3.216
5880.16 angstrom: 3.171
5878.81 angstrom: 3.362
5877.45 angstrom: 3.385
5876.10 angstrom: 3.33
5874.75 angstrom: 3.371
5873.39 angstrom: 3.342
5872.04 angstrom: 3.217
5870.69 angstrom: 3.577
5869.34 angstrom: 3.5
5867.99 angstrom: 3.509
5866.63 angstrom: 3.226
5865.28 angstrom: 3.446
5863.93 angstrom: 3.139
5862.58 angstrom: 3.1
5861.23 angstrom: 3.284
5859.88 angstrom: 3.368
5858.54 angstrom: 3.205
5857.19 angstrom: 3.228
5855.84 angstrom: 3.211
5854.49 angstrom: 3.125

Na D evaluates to 2.8 angstrom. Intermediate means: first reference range 3.34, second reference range 3.32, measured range 3.04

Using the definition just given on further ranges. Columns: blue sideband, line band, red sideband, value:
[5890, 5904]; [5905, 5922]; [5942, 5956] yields -1.95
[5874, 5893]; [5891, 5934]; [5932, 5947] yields 0.31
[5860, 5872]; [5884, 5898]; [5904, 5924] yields 2.47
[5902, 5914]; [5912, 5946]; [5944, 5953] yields -0.08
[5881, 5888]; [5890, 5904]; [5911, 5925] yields 1.87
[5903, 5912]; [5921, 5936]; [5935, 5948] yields 0.12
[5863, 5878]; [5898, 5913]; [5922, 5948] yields 0.19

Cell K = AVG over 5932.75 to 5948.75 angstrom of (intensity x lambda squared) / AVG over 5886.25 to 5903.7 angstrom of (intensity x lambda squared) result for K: 1.2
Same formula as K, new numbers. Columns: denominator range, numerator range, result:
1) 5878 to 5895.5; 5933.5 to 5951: 1.14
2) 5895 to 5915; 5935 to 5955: 1.05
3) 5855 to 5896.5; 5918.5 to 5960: 1.08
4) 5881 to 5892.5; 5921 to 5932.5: 1.16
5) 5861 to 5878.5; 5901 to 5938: 1.01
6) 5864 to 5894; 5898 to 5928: 1.04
